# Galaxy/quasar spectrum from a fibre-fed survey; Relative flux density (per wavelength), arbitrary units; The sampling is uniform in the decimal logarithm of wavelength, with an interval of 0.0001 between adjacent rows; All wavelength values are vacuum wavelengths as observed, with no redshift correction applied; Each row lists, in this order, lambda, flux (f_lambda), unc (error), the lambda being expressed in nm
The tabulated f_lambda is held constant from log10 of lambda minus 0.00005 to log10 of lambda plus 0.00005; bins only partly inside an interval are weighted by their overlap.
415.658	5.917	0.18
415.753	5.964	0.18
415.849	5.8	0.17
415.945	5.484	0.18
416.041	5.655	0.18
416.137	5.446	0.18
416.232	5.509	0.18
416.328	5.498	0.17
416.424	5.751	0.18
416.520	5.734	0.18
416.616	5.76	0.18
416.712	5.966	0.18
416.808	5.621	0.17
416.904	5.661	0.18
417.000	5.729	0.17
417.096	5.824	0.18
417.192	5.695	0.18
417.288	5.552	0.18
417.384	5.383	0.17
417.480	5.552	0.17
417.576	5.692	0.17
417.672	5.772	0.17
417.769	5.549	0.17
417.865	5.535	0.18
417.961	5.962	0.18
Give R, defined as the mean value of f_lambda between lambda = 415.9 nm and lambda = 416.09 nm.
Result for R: 5.56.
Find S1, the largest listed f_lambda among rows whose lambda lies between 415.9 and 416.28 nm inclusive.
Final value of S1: 5.655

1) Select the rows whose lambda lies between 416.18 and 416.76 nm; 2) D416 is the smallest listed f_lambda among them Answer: 5.498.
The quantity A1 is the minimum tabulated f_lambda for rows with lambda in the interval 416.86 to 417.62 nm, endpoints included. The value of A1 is 5.383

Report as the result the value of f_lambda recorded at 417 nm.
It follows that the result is 5.729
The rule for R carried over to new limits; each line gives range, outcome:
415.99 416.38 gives 5.53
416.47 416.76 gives 5.81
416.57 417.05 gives 5.75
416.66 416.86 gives 5.79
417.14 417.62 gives 5.58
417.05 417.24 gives 5.76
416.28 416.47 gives 5.62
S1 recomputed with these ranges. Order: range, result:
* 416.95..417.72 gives 5.824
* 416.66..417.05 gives 5.966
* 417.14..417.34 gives 5.695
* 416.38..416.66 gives 5.76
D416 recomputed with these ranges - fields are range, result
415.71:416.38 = 5.446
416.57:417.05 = 5.621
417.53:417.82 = 5.549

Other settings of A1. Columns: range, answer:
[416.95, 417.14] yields 5.729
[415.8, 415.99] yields 5.484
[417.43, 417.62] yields 5.552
